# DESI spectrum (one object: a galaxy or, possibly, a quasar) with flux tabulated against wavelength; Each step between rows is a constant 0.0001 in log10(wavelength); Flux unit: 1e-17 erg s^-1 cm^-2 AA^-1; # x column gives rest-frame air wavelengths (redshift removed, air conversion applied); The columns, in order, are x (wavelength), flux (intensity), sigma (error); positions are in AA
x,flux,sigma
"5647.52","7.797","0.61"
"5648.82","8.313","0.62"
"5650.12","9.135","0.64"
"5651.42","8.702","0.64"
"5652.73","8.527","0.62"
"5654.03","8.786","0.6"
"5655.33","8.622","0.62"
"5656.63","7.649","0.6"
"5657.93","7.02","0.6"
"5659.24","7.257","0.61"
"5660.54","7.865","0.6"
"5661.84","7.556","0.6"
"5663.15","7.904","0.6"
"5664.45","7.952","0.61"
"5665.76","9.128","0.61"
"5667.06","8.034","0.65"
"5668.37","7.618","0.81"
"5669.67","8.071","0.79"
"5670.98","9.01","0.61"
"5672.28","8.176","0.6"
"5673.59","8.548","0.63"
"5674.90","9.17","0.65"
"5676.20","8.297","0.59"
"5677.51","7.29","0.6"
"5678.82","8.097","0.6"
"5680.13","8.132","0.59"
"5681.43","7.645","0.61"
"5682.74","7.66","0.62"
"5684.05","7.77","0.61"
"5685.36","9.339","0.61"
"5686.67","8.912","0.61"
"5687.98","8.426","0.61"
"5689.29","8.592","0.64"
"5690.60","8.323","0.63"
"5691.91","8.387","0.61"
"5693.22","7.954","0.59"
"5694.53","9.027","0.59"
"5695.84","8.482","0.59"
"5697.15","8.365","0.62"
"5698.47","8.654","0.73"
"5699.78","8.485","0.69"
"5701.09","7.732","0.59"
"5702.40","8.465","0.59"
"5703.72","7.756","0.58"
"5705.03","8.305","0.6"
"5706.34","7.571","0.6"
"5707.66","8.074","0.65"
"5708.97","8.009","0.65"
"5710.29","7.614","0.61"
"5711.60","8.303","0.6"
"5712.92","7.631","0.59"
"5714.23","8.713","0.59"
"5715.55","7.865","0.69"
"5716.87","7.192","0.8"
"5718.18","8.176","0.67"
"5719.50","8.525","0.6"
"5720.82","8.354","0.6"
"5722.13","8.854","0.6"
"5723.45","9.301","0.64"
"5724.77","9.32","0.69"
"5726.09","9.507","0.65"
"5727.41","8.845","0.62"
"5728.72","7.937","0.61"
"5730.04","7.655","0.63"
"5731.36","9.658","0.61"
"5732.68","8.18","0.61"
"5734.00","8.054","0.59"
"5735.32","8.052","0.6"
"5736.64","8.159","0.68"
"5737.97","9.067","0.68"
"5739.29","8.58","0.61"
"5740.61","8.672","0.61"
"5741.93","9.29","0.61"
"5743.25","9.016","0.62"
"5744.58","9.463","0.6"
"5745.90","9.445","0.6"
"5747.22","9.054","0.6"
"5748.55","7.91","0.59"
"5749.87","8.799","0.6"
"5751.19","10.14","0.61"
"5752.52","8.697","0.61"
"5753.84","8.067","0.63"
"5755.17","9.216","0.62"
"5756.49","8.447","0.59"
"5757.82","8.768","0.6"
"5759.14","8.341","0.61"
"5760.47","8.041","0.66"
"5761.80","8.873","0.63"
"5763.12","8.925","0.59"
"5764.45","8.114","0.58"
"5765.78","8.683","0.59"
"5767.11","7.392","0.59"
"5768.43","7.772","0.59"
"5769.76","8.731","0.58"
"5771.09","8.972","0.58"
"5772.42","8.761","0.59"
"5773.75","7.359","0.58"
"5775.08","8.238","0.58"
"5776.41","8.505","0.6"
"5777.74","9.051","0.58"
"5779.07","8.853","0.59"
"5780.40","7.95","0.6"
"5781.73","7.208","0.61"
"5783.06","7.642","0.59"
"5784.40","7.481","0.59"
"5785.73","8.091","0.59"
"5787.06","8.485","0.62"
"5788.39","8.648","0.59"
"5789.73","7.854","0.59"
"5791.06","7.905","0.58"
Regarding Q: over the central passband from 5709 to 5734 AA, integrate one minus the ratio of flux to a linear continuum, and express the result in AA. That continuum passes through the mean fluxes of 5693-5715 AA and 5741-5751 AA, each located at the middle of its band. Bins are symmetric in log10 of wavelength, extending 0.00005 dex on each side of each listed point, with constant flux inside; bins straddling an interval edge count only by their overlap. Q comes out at 0.4 AA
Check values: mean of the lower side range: 8.19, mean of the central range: 8.4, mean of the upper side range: 9.05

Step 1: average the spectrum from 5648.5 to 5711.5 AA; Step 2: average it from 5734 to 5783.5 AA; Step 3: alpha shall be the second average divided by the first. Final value 1.0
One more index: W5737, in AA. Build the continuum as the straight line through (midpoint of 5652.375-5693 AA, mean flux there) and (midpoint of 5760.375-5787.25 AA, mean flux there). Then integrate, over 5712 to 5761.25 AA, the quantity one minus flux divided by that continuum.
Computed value -2.4 AA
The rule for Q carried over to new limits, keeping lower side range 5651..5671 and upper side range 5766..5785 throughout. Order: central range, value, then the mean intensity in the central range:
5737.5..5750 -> -1.24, 8.94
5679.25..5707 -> -0.66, 8.28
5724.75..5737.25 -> -0.58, 8.5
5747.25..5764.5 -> -1.14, 8.67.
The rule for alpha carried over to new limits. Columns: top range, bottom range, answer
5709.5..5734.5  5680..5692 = 1.01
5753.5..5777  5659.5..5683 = 1.04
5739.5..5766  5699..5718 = 1.10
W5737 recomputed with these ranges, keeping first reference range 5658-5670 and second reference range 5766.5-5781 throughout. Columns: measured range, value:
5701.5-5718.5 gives 0.22 AA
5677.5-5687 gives -0.21 AA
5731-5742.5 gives -0.59 AA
